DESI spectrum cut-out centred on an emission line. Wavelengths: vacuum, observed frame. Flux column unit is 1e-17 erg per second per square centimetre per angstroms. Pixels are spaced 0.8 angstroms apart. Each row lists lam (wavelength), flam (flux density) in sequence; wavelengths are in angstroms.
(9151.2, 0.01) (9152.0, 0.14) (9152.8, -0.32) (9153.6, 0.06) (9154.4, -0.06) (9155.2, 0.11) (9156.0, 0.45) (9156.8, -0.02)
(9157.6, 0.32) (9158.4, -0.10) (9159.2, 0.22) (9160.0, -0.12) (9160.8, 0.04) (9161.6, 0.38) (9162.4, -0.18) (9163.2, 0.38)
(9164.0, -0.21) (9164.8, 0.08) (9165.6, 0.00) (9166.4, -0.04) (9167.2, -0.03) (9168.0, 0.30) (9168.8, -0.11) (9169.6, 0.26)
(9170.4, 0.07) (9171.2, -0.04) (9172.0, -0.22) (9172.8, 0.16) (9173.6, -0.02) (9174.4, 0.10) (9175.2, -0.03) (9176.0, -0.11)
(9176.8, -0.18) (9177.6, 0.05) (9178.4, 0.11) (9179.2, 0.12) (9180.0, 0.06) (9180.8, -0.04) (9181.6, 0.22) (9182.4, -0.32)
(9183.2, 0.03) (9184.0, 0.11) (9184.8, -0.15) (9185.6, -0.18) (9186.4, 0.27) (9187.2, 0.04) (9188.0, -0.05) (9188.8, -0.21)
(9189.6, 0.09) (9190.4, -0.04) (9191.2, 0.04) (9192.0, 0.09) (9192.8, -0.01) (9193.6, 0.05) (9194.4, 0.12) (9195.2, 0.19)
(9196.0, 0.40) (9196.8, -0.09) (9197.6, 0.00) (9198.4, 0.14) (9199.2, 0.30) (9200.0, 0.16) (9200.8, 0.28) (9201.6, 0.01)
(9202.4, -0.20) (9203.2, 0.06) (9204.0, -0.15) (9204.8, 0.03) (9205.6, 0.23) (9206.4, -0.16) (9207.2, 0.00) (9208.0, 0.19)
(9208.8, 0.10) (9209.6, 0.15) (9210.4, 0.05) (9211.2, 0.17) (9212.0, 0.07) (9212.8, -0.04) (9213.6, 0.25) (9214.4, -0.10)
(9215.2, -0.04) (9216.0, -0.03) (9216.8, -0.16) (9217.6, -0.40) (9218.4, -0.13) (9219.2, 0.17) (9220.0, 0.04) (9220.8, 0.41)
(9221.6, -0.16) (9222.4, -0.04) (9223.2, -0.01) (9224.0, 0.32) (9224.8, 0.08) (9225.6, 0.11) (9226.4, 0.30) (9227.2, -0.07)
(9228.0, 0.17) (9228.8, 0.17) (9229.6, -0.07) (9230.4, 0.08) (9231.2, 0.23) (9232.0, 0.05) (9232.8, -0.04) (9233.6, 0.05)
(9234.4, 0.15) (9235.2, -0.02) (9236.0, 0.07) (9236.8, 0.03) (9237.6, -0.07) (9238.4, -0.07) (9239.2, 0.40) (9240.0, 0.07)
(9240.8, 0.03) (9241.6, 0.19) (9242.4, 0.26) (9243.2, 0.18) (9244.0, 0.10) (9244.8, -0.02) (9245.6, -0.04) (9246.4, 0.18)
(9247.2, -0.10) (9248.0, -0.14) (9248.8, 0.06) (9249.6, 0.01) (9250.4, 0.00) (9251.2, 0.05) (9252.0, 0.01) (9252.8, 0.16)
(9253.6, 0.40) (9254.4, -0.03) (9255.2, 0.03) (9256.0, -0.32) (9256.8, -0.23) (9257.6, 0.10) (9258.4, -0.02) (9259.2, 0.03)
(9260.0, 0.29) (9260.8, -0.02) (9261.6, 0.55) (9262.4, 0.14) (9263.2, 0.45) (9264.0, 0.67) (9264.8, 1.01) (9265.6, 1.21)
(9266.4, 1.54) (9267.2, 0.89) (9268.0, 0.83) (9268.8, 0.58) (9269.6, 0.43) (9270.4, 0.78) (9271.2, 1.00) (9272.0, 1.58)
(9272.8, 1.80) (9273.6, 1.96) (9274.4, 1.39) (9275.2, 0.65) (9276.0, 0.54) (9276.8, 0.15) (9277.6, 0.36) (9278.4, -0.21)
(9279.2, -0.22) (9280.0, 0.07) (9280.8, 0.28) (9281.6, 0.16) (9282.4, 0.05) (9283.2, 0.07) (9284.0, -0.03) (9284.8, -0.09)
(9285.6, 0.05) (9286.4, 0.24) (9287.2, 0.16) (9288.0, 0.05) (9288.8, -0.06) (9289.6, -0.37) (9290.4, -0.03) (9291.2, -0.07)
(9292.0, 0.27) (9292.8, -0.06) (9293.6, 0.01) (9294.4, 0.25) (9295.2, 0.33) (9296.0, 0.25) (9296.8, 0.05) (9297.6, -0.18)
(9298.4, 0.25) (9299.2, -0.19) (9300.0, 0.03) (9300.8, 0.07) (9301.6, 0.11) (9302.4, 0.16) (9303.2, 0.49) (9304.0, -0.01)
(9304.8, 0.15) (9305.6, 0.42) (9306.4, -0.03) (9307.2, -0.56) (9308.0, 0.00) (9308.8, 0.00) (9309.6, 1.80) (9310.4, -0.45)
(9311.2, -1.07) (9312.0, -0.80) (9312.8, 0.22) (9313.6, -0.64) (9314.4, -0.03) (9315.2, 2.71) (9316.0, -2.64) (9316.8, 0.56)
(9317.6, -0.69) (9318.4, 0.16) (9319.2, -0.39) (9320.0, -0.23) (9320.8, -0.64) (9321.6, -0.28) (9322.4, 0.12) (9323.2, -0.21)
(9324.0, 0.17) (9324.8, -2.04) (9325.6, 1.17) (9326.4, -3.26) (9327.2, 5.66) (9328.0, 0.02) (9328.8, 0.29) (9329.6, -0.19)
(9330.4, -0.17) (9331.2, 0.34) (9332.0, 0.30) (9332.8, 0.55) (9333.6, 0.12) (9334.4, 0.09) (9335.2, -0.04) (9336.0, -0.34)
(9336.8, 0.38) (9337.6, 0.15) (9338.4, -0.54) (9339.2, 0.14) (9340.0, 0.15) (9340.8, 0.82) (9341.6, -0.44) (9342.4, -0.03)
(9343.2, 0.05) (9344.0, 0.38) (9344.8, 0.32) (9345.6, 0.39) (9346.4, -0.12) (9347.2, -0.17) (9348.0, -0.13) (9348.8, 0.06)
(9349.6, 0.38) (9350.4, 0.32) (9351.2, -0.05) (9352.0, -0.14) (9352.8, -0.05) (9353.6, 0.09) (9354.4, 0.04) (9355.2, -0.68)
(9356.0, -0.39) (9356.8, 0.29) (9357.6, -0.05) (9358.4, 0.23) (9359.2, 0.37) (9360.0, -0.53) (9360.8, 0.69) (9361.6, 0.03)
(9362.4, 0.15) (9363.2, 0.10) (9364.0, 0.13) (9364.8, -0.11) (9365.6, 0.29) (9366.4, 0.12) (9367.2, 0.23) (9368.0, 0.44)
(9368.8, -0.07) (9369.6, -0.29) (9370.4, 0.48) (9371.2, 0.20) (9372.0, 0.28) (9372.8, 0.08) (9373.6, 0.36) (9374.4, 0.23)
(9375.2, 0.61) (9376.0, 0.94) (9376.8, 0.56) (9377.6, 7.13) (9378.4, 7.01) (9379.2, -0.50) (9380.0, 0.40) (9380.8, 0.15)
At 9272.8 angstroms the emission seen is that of [O II]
